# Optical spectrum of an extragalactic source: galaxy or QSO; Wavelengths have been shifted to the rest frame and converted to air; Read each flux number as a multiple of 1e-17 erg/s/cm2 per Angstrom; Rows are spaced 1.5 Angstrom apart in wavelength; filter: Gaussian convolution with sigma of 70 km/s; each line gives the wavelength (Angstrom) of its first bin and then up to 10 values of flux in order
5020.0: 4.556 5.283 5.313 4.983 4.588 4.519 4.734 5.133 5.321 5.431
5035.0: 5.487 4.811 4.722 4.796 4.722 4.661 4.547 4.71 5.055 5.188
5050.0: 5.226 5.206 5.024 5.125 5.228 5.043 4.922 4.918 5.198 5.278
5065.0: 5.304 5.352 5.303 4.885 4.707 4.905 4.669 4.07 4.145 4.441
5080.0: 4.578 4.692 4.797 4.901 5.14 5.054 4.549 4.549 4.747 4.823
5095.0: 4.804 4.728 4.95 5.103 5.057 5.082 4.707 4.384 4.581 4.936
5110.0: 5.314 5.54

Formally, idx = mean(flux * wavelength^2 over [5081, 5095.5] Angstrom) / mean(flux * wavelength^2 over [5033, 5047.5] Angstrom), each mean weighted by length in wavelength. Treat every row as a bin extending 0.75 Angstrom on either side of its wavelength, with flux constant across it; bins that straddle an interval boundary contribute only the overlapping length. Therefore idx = 1.00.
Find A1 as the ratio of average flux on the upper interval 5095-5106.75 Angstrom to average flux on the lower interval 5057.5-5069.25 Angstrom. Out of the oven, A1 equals 0.94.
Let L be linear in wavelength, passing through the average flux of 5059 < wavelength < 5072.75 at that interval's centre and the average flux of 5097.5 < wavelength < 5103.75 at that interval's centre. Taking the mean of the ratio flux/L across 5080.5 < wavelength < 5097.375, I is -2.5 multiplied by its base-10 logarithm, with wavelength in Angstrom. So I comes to 0.06 mag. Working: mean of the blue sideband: 5.09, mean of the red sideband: 5.02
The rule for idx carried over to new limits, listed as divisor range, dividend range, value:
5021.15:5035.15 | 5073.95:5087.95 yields 0.94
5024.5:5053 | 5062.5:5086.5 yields 0.99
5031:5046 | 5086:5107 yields 1.00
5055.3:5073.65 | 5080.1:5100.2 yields 0.96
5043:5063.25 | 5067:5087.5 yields 0.95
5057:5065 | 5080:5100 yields 0.96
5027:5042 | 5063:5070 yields 1.07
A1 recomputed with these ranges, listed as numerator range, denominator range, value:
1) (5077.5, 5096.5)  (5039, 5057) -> 0.96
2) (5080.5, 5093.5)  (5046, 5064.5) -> 0.94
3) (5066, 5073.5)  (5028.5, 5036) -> 0.96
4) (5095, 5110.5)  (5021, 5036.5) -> 0.96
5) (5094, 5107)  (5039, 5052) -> 0.99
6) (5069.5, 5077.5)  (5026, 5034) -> 0.91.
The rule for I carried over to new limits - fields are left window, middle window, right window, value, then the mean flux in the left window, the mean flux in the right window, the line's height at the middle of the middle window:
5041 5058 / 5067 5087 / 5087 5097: 0.024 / 4.99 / 4.74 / 4.83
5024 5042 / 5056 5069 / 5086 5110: -0.060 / 4.93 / 4.83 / 4.89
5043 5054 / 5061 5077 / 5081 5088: 0.005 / 4.99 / 4.92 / 4.95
